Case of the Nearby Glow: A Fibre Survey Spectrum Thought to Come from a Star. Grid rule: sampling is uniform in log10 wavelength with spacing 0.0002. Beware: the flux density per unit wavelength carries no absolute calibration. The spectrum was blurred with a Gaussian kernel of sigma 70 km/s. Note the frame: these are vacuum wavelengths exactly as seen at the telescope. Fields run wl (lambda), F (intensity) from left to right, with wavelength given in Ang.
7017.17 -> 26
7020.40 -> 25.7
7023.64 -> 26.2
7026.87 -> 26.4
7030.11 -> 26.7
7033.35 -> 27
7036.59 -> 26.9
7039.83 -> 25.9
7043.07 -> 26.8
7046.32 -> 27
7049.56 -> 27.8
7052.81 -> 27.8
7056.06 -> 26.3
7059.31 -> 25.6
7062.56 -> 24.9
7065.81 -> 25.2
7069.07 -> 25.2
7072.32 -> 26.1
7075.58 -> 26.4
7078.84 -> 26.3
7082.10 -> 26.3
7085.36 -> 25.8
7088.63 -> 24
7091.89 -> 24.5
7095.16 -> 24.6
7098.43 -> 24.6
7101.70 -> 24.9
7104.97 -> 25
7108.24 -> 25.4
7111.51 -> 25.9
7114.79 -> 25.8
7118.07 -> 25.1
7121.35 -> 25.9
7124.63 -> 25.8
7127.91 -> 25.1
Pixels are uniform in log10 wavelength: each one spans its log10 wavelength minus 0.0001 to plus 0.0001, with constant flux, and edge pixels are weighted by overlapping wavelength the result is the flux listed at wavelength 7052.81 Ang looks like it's 27.8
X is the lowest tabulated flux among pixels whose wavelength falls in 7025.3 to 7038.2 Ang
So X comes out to 26.4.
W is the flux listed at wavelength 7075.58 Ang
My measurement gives 26.4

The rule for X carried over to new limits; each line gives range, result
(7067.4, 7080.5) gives 25.2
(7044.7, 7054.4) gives 27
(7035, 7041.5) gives 25.9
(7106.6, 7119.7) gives 25.1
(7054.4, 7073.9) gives 24.9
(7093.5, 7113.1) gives 24.6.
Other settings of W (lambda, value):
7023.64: 26.2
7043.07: 26.8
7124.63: 25.8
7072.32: 26.1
